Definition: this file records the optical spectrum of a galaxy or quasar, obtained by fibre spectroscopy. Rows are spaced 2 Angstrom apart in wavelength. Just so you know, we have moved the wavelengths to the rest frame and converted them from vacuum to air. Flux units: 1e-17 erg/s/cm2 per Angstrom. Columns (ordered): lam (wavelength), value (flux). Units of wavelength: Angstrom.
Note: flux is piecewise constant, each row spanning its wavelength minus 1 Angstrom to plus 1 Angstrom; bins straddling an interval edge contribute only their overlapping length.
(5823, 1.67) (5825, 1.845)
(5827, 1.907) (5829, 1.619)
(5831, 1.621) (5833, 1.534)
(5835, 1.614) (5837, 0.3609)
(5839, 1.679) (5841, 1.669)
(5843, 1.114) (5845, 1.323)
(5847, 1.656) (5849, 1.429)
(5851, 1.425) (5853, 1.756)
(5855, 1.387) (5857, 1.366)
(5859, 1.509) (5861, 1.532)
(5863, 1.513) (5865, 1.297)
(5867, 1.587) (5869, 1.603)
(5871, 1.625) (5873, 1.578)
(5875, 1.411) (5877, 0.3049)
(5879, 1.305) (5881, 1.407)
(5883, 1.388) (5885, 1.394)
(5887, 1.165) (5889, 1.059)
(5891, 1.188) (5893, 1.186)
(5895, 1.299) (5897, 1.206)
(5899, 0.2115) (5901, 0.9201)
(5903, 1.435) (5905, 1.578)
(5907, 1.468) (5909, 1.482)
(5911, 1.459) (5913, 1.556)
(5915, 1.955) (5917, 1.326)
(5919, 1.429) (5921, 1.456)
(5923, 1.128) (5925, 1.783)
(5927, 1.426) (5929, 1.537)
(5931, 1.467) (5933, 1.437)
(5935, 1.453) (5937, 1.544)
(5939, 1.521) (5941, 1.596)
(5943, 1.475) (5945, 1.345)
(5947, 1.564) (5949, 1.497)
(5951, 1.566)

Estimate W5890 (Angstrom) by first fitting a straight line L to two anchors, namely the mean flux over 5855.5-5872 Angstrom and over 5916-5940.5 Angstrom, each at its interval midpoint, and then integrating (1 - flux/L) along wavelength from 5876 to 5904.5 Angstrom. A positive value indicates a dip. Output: 7.1 Angstrom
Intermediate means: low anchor 1.5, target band 1.11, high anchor 1.46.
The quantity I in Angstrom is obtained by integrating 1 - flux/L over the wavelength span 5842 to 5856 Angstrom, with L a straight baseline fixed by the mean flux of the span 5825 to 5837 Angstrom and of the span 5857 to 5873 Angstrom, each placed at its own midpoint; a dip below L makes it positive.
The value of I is 0.9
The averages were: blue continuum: 1.57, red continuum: 1.52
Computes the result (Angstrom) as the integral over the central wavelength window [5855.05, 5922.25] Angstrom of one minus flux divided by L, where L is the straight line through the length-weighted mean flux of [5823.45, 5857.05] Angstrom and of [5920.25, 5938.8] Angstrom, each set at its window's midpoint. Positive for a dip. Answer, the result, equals 6.51 Angstrom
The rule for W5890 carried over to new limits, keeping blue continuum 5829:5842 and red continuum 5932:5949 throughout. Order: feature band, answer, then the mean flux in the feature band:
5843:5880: 0.8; 1.41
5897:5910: 2.5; 1.18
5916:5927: 0.4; 1.42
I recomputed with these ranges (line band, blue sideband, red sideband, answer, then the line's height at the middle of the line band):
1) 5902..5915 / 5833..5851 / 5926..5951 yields -0.7 Angstrom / 1.45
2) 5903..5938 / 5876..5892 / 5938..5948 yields -3.4 Angstrom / 1.37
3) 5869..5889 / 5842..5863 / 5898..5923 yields 1.6 Angstrom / 1.4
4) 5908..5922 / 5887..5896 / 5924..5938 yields -1.4 Angstrom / 1.38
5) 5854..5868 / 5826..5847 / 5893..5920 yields -0.5 Angstrom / 1.41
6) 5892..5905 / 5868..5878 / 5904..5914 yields 3.3 Angstrom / 1.45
